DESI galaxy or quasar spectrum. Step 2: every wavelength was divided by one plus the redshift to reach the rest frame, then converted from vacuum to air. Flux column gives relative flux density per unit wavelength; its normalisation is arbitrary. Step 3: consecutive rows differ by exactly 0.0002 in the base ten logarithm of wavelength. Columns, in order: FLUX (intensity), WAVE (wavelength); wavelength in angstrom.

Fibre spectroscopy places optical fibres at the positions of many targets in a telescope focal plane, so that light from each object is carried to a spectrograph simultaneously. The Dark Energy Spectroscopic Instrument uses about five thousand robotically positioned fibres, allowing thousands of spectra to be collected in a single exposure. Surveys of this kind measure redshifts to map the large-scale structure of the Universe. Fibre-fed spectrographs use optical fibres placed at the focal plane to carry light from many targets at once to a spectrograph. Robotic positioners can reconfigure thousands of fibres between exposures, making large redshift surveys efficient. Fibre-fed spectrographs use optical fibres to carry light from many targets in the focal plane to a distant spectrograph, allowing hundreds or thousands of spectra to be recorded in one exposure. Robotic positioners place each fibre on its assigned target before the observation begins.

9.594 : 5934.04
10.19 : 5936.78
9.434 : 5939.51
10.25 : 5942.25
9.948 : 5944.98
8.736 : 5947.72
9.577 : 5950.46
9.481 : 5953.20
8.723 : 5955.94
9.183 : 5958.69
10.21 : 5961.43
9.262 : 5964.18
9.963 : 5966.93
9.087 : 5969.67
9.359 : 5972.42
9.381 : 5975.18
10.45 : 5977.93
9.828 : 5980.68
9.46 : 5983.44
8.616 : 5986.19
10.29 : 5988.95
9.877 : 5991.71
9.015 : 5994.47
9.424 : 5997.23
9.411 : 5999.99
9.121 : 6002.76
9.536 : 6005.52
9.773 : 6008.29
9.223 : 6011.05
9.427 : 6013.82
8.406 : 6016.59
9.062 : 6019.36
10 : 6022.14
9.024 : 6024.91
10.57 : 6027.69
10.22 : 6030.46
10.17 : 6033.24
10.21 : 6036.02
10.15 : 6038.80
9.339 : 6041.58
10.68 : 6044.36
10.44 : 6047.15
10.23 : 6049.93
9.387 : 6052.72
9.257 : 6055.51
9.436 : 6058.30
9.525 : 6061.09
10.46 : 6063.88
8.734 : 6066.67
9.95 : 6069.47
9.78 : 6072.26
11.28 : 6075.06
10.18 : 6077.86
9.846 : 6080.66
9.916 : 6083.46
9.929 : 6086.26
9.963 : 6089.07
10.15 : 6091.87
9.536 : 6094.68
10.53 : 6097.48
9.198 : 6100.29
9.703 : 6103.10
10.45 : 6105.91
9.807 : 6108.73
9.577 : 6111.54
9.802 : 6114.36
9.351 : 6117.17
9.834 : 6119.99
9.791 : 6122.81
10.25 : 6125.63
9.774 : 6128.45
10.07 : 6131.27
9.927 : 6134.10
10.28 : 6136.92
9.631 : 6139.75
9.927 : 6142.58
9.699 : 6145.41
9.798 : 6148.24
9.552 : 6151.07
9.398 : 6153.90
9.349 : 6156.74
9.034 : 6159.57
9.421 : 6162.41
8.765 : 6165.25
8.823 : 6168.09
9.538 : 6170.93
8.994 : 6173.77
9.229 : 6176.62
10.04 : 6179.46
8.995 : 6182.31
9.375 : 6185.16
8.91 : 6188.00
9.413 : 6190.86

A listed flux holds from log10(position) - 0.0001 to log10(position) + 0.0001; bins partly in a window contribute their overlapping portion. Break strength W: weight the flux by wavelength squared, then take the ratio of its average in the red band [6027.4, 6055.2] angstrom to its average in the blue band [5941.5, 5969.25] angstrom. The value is 1.09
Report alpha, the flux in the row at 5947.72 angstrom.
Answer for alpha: 8.736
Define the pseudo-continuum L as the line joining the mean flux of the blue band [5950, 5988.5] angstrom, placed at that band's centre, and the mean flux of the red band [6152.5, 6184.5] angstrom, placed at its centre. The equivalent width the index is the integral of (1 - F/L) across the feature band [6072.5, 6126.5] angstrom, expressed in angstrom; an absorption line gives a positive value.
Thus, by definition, -3.6 angstrom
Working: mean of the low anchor 9.49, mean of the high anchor 9.24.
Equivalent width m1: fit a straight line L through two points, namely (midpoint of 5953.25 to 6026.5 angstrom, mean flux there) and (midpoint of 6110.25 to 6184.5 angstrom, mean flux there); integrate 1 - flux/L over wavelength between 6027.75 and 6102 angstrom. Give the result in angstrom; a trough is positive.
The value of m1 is -3.6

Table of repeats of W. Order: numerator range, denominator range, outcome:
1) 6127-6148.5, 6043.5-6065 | 1.03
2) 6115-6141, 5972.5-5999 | 1.08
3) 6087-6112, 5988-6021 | 1.09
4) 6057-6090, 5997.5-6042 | 1.05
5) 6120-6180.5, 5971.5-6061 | 1.04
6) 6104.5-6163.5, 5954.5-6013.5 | 1.08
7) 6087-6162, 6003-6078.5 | 1.03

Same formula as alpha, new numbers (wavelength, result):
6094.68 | 9.536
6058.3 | 9.436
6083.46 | 9.916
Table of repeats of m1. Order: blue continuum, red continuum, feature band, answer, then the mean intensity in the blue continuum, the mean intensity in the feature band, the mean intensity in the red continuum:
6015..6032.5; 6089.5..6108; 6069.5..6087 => -0.6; 9.57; 10.1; 9.93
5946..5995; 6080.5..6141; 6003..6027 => 0.7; 9.48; 9.33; 9.88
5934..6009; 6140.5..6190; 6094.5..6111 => -0.8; 9.54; 9.88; 9.35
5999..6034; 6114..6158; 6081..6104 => -0.4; 9.52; 9.87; 9.78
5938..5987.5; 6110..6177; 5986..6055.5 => -1.1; 9.5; 9.67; 9.58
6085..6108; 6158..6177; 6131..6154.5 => -1.0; 9.93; 9.81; 9.11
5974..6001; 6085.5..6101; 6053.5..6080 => 0.0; 9.58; 9.83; 9.91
